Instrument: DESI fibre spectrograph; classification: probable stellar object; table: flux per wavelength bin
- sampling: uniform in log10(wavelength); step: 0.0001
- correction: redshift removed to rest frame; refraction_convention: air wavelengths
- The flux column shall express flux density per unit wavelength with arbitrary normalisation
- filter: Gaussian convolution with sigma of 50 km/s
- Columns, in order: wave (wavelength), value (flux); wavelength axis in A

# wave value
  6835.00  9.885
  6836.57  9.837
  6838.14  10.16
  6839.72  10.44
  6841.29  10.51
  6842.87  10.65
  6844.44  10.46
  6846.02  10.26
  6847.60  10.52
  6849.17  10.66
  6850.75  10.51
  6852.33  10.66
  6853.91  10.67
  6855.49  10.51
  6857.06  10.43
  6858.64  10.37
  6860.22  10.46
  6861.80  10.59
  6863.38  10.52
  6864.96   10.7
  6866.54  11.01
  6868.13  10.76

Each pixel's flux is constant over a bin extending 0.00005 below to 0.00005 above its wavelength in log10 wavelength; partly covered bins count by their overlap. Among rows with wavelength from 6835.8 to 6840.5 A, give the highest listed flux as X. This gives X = 10.44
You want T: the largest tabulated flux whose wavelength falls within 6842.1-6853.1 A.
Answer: 10.66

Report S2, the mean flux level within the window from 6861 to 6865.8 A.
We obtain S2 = 10.6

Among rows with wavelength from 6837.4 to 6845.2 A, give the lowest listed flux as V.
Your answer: 10.16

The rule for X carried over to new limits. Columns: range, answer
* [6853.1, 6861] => 10.67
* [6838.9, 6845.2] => 10.65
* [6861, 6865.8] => 10.7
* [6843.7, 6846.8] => 10.46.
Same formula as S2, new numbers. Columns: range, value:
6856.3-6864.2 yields 10.5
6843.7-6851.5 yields 10.5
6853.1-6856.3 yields 10.6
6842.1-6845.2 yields 10.6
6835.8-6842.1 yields 10.2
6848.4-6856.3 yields 10.6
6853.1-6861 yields 10.5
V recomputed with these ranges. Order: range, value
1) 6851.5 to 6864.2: 10.37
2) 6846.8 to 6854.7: 10.51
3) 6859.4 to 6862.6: 10.46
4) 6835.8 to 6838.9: 9.837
